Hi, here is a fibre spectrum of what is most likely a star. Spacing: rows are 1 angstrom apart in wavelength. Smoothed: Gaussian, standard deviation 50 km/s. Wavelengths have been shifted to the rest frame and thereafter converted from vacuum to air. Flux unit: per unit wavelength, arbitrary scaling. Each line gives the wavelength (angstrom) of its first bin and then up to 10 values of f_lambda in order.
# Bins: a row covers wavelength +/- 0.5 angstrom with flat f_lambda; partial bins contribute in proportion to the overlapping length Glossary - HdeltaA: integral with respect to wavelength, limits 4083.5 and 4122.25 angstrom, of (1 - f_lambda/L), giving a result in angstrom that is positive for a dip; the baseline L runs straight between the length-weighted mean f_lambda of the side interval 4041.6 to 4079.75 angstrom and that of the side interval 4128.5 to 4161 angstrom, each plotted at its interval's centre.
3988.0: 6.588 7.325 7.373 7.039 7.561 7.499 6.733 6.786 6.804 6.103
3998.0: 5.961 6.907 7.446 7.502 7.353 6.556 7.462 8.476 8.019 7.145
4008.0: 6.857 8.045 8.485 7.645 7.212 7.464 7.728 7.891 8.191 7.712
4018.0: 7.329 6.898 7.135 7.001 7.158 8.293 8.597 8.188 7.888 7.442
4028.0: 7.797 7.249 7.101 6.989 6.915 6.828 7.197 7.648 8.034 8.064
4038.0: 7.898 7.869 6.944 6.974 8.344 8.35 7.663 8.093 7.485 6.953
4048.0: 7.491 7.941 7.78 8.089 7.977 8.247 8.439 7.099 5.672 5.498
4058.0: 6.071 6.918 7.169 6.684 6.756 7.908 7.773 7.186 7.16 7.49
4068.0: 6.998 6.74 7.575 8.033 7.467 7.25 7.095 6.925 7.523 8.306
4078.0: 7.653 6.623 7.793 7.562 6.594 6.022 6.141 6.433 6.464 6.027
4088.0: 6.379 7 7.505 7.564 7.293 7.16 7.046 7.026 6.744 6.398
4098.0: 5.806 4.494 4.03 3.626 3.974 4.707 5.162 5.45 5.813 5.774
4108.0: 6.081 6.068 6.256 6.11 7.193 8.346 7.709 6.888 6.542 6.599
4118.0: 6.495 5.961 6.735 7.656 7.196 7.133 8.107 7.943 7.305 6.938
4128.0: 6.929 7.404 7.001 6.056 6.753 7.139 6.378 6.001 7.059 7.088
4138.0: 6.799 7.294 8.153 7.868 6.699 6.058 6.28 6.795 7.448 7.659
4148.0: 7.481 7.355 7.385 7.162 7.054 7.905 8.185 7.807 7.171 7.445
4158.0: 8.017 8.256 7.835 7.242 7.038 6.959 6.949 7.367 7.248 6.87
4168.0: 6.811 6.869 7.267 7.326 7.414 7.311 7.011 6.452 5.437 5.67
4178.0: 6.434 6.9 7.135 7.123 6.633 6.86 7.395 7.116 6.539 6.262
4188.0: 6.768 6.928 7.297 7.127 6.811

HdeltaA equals 5.3 angstrom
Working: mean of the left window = 7.38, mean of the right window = 7.22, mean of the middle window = 6.3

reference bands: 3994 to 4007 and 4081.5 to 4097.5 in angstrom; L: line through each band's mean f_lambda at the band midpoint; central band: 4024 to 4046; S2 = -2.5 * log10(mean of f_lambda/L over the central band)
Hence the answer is -0.10 mag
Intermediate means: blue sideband 7.1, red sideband 6.74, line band 7.61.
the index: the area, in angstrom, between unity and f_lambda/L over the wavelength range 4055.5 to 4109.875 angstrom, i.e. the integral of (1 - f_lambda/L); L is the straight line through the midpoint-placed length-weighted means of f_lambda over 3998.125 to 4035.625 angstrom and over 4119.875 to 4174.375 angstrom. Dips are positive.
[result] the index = 5.8 angstrom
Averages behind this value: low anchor 7.49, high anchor 7.21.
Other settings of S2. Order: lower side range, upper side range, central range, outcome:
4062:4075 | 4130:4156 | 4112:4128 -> 0.00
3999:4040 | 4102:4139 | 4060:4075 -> -0.02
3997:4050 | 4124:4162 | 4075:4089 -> 0.07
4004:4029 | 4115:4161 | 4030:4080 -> 0.02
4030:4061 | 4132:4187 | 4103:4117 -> 0.14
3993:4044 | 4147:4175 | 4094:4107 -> 0.35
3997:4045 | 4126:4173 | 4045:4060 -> 0.02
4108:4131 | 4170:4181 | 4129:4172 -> -0.05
